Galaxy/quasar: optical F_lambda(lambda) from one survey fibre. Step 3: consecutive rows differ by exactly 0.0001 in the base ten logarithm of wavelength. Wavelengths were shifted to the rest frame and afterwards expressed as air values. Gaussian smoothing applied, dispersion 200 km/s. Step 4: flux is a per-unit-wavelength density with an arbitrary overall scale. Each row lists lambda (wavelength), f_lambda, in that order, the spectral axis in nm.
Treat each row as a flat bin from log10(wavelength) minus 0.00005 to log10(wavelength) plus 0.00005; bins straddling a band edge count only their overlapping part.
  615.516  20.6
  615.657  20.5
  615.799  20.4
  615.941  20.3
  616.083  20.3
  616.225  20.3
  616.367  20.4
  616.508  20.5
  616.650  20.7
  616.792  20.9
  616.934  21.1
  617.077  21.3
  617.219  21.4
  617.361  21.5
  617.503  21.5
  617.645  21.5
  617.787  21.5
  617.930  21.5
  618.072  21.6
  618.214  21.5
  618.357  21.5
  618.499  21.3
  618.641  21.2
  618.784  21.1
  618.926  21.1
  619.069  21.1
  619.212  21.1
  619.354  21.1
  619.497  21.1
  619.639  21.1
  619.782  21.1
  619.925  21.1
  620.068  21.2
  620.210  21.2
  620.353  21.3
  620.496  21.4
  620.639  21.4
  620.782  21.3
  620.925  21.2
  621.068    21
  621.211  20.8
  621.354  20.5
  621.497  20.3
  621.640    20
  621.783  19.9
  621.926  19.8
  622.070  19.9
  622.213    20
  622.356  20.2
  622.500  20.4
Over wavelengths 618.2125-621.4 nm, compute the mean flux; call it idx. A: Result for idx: 21.2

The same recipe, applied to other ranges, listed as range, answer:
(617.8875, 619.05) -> 21.3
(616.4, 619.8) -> 21.2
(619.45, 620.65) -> 21.2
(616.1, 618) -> 21.1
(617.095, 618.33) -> 21.5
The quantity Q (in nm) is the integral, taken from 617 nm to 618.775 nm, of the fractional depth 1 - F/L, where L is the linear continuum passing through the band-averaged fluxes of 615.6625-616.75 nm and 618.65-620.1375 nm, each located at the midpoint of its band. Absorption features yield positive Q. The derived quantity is -0.05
